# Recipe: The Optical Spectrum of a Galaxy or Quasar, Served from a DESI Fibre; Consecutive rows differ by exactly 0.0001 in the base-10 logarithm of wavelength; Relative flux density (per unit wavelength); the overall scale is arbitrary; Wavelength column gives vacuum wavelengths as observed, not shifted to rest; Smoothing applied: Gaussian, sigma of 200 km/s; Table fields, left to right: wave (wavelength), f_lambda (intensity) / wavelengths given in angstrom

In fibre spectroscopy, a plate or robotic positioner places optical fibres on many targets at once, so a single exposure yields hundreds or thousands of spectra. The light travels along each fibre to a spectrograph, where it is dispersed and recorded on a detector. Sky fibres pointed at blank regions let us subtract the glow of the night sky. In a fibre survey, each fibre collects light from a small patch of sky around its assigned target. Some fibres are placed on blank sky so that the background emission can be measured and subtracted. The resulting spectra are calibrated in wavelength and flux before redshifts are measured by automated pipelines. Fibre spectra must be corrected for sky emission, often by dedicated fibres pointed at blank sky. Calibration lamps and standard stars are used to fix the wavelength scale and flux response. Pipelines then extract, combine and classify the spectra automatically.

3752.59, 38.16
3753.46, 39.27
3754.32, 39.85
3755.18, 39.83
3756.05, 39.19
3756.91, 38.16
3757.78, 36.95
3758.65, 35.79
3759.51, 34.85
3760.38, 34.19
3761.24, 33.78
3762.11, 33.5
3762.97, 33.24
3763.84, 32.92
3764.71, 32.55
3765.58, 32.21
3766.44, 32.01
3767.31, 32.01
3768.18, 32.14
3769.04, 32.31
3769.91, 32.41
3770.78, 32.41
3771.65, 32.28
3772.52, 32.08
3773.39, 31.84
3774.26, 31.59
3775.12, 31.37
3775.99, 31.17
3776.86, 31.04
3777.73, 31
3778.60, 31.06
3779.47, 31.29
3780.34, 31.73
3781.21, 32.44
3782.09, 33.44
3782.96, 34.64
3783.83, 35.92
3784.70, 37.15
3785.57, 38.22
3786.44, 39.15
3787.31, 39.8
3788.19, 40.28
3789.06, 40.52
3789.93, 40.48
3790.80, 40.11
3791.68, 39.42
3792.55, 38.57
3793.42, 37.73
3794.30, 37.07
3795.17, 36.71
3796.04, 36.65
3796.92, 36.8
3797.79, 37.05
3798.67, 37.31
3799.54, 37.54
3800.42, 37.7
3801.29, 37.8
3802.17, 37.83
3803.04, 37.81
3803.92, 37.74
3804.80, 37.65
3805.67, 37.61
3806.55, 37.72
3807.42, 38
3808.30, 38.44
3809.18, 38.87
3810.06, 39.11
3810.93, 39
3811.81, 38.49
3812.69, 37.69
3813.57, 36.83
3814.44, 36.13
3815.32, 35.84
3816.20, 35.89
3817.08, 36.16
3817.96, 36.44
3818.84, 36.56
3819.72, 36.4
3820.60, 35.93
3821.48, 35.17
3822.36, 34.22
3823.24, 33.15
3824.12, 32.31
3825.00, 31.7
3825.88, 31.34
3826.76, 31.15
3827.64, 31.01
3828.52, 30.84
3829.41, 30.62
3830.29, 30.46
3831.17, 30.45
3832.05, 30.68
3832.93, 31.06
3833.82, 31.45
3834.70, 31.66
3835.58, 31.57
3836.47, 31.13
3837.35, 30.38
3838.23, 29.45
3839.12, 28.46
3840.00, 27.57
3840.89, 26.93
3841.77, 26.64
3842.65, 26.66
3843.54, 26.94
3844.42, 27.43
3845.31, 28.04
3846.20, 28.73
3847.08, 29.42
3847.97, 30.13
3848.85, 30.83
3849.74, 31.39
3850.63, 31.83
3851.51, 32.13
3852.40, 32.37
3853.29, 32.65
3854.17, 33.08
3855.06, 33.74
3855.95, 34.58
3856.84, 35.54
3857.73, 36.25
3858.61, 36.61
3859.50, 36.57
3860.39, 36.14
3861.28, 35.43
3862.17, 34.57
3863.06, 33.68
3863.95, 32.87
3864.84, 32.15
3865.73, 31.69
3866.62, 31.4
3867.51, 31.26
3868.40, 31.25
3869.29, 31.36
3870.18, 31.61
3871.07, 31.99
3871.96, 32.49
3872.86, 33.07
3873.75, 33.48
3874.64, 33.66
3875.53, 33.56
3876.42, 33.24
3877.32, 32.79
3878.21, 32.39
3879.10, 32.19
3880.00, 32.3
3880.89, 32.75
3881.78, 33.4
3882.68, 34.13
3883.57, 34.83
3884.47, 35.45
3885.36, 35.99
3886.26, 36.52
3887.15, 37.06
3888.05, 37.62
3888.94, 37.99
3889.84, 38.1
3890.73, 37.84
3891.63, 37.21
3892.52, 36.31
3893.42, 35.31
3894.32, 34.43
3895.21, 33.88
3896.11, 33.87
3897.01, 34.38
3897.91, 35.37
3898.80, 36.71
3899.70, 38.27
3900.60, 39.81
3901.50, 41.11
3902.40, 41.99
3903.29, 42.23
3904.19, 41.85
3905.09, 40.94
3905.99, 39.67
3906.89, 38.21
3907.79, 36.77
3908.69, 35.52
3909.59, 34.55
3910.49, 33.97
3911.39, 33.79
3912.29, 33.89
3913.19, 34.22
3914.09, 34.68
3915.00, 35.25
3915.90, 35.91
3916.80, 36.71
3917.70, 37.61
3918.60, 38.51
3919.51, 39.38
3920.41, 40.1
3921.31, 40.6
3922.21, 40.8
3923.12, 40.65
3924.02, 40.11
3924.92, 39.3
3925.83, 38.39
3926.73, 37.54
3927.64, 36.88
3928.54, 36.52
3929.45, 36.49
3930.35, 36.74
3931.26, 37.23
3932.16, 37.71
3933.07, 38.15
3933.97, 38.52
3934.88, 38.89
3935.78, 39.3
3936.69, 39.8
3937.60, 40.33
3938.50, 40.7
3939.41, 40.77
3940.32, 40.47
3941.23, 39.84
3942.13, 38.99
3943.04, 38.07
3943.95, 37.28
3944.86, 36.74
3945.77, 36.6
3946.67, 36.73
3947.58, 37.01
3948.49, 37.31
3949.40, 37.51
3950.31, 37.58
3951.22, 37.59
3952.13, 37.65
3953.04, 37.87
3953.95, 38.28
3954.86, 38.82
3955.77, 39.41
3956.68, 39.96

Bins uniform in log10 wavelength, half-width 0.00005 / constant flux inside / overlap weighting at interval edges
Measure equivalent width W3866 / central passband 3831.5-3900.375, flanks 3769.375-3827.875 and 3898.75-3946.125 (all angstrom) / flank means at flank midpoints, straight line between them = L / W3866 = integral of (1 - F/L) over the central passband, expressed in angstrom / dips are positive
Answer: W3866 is 7.8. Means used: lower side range 35.8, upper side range 38.2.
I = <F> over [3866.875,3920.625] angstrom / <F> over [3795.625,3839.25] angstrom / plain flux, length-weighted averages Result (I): 1.0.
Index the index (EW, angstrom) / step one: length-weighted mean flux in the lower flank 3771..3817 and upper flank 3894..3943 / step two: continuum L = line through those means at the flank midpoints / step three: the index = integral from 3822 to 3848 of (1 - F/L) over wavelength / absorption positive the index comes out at 4.8 angstrom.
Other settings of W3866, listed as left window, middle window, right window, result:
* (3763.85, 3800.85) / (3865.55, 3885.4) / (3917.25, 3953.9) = 2.3 angstrom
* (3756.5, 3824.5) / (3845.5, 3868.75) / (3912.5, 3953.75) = 2.5 angstrom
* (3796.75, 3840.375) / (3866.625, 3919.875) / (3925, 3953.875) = 1.8 angstrom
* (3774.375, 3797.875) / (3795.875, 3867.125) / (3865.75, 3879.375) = 1.0 angstrom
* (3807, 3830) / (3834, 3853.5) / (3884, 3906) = 3.4 angstrom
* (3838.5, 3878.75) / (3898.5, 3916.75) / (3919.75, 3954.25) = -0.8 angstrom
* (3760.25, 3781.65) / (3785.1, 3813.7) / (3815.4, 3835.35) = -5.0 angstrom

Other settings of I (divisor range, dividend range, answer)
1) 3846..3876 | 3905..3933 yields 1.13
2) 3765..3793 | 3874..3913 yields 1.05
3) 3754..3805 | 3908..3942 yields 1.07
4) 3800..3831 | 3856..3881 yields 0.93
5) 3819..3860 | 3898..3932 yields 1.20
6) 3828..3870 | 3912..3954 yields 1.21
